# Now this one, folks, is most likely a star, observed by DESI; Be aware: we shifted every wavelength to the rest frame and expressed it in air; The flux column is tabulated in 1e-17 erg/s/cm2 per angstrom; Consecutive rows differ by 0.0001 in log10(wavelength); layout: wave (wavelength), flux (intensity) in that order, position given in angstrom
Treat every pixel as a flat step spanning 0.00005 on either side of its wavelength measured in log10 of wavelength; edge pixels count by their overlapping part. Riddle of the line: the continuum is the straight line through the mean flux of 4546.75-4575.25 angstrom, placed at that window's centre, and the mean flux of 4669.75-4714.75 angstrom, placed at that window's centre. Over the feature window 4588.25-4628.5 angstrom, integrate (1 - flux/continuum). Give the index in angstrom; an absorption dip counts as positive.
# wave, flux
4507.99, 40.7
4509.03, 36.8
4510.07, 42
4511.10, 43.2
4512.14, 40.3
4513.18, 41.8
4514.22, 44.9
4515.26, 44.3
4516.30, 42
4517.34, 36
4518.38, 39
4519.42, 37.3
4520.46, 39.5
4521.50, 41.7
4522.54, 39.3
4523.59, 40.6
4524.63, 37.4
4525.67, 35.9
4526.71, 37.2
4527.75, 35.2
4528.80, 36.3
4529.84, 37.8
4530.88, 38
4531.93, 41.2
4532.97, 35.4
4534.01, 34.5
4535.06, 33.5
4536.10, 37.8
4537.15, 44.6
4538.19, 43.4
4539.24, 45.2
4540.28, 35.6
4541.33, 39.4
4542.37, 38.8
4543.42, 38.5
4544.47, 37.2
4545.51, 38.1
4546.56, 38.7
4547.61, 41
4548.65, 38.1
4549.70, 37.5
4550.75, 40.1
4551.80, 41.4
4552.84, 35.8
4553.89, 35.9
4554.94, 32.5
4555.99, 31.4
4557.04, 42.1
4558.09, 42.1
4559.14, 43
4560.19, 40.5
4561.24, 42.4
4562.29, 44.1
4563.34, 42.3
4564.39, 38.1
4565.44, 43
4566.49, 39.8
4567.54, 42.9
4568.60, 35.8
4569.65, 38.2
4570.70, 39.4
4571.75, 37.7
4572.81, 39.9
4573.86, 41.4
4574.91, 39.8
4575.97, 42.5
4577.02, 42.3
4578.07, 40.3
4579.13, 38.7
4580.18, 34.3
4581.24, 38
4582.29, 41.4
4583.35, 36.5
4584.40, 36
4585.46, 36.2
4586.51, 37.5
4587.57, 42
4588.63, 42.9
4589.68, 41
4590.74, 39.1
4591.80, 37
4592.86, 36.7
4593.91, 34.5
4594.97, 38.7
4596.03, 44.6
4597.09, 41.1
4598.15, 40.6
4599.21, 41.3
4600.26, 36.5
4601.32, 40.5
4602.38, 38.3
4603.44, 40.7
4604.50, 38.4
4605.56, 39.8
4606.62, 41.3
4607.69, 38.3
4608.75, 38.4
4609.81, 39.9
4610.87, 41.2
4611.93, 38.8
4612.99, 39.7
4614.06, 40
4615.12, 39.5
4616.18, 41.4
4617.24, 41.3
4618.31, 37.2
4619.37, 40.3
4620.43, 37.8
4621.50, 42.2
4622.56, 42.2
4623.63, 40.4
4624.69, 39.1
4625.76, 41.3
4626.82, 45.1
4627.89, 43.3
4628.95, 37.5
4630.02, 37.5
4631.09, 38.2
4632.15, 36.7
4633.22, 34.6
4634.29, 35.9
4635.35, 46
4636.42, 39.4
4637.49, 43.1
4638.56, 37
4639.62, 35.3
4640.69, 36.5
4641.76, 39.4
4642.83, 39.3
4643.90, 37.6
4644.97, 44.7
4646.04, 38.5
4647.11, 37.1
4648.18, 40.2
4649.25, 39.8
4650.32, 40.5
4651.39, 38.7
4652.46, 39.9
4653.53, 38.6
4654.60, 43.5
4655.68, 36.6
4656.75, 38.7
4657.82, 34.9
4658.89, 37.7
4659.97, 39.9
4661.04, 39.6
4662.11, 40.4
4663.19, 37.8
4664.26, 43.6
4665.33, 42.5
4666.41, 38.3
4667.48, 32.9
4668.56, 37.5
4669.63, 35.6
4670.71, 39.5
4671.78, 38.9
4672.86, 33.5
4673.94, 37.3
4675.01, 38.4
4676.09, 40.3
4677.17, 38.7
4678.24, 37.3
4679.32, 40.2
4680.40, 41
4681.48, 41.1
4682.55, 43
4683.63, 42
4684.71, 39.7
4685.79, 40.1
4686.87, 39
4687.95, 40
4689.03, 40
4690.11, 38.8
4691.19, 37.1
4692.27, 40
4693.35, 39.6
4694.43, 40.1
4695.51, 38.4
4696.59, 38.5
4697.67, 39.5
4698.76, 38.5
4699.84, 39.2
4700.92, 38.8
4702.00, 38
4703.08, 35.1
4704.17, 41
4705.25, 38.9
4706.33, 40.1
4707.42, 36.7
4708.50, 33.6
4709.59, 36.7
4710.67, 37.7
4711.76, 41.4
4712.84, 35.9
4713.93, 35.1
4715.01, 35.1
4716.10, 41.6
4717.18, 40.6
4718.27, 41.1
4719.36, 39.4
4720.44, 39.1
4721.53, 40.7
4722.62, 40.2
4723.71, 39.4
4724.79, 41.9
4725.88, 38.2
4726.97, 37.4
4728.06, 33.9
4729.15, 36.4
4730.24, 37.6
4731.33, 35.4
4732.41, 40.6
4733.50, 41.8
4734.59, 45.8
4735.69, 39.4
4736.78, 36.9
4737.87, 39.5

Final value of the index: -0.8 angstrom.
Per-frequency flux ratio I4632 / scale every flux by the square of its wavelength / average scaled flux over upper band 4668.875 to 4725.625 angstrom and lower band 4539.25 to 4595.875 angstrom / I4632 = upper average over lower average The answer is 1.1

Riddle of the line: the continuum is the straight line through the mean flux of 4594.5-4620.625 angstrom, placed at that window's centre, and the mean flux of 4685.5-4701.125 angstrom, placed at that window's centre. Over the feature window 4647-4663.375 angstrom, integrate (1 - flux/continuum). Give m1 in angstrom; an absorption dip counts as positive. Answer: 0.2 angstrom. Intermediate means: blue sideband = 39.9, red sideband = 39.2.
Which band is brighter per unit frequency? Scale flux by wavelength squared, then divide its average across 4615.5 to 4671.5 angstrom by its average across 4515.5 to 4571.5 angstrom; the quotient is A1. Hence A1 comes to 1.1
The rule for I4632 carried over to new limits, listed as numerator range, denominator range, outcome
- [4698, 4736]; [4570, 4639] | 1.03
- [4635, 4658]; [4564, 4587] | 1.04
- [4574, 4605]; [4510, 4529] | 1.02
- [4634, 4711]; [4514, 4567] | 1.05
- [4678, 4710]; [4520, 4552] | 1.08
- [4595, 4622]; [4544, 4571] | 1.04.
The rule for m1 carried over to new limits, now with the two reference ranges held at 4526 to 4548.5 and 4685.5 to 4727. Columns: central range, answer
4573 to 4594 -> -0.3 angstrom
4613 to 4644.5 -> -0.7 angstrom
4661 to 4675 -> 0.2 angstrom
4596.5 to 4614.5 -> -0.5 angstrom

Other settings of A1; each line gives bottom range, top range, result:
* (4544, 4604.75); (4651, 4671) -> 1.02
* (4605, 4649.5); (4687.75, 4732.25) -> 1.01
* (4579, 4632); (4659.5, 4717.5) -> 1.02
